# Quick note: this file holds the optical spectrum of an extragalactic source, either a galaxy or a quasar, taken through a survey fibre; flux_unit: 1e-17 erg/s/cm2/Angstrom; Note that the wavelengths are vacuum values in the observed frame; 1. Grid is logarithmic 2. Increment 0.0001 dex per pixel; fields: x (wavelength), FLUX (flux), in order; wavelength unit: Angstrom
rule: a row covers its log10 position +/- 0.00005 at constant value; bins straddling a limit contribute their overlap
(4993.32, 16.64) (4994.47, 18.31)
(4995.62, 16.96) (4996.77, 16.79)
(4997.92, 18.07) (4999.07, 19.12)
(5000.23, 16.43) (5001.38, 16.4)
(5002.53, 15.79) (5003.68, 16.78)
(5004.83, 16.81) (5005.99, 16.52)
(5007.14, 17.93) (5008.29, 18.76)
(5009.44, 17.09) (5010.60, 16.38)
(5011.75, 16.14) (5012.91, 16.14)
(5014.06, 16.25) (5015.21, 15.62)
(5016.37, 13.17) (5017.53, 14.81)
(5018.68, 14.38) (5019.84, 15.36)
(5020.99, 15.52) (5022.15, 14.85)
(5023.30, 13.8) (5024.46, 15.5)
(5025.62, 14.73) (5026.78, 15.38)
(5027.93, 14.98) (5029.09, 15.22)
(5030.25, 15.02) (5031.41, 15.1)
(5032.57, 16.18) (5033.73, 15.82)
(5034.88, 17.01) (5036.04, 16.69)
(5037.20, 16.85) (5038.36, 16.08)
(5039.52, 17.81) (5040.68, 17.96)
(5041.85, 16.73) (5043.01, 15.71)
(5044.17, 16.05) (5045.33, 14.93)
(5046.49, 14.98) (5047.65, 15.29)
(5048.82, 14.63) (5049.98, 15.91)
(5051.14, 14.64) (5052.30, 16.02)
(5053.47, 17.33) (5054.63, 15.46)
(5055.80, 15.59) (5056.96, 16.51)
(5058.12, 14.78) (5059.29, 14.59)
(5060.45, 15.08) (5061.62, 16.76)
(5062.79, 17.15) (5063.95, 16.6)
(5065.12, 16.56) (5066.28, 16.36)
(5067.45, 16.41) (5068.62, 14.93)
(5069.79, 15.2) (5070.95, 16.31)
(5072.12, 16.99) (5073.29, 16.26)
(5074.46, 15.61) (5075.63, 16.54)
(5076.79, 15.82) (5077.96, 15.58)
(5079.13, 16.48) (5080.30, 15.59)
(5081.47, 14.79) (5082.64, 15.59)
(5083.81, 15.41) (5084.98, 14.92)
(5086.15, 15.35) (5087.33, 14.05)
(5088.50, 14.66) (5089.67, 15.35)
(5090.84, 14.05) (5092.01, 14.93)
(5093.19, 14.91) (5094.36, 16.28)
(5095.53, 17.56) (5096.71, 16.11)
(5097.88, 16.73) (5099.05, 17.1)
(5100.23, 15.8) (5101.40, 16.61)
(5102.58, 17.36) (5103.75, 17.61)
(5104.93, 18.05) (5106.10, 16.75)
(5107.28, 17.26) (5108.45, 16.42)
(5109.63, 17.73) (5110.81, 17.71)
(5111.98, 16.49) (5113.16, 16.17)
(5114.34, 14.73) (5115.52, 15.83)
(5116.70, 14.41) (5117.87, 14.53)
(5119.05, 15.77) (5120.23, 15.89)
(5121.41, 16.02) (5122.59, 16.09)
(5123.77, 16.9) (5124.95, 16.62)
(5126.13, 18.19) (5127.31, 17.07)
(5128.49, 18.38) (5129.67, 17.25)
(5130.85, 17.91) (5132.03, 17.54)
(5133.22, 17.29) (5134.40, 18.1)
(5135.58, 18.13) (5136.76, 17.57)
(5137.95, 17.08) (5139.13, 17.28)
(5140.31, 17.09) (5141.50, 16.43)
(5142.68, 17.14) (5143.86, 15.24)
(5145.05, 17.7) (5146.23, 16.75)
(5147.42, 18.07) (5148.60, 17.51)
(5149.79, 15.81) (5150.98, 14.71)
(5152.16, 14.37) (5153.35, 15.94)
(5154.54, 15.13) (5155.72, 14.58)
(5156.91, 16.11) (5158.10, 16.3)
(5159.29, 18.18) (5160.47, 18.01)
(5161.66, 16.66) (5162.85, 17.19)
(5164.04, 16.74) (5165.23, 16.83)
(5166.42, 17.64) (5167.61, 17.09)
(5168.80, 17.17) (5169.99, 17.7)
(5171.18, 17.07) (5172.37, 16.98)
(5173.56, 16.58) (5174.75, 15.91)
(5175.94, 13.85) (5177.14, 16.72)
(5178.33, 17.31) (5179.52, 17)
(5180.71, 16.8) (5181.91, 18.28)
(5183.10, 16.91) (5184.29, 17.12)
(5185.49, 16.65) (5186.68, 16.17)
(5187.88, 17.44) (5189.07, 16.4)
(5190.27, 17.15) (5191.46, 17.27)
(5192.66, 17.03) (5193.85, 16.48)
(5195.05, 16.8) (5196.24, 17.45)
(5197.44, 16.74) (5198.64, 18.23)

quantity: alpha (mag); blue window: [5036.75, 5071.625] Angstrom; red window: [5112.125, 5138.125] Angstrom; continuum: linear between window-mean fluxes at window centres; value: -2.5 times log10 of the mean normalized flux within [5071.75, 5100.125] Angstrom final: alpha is 0.04 mag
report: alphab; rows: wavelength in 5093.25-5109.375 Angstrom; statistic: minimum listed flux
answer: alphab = 15.8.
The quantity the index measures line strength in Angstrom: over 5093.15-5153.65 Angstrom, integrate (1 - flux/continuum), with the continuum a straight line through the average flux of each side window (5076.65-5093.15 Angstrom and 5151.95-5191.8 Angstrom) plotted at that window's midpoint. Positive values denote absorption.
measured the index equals -3.37 Angstrom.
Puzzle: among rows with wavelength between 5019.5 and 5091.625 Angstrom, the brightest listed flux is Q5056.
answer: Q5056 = 17.96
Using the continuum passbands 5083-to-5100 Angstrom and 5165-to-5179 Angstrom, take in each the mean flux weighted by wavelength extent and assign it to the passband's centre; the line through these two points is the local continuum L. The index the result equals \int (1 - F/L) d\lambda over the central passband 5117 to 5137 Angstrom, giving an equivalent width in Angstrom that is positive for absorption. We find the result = -1.1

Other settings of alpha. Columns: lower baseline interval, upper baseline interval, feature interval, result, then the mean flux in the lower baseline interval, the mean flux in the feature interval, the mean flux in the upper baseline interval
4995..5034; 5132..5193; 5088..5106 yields 0.01 mag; 16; 16.2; 16.8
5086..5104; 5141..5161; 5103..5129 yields -0.03 mag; 15.9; 16.6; 16.4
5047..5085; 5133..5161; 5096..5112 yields -0.05 mag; 15.8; 17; 16.7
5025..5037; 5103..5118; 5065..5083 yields 0.01 mag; 15.7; 15.9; 16.5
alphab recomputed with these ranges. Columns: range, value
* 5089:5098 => 14.05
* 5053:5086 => 14.59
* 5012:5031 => 13.17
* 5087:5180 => 13.85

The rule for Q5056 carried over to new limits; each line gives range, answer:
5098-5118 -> 18.05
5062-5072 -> 17.15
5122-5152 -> 18.38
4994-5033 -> 19.12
